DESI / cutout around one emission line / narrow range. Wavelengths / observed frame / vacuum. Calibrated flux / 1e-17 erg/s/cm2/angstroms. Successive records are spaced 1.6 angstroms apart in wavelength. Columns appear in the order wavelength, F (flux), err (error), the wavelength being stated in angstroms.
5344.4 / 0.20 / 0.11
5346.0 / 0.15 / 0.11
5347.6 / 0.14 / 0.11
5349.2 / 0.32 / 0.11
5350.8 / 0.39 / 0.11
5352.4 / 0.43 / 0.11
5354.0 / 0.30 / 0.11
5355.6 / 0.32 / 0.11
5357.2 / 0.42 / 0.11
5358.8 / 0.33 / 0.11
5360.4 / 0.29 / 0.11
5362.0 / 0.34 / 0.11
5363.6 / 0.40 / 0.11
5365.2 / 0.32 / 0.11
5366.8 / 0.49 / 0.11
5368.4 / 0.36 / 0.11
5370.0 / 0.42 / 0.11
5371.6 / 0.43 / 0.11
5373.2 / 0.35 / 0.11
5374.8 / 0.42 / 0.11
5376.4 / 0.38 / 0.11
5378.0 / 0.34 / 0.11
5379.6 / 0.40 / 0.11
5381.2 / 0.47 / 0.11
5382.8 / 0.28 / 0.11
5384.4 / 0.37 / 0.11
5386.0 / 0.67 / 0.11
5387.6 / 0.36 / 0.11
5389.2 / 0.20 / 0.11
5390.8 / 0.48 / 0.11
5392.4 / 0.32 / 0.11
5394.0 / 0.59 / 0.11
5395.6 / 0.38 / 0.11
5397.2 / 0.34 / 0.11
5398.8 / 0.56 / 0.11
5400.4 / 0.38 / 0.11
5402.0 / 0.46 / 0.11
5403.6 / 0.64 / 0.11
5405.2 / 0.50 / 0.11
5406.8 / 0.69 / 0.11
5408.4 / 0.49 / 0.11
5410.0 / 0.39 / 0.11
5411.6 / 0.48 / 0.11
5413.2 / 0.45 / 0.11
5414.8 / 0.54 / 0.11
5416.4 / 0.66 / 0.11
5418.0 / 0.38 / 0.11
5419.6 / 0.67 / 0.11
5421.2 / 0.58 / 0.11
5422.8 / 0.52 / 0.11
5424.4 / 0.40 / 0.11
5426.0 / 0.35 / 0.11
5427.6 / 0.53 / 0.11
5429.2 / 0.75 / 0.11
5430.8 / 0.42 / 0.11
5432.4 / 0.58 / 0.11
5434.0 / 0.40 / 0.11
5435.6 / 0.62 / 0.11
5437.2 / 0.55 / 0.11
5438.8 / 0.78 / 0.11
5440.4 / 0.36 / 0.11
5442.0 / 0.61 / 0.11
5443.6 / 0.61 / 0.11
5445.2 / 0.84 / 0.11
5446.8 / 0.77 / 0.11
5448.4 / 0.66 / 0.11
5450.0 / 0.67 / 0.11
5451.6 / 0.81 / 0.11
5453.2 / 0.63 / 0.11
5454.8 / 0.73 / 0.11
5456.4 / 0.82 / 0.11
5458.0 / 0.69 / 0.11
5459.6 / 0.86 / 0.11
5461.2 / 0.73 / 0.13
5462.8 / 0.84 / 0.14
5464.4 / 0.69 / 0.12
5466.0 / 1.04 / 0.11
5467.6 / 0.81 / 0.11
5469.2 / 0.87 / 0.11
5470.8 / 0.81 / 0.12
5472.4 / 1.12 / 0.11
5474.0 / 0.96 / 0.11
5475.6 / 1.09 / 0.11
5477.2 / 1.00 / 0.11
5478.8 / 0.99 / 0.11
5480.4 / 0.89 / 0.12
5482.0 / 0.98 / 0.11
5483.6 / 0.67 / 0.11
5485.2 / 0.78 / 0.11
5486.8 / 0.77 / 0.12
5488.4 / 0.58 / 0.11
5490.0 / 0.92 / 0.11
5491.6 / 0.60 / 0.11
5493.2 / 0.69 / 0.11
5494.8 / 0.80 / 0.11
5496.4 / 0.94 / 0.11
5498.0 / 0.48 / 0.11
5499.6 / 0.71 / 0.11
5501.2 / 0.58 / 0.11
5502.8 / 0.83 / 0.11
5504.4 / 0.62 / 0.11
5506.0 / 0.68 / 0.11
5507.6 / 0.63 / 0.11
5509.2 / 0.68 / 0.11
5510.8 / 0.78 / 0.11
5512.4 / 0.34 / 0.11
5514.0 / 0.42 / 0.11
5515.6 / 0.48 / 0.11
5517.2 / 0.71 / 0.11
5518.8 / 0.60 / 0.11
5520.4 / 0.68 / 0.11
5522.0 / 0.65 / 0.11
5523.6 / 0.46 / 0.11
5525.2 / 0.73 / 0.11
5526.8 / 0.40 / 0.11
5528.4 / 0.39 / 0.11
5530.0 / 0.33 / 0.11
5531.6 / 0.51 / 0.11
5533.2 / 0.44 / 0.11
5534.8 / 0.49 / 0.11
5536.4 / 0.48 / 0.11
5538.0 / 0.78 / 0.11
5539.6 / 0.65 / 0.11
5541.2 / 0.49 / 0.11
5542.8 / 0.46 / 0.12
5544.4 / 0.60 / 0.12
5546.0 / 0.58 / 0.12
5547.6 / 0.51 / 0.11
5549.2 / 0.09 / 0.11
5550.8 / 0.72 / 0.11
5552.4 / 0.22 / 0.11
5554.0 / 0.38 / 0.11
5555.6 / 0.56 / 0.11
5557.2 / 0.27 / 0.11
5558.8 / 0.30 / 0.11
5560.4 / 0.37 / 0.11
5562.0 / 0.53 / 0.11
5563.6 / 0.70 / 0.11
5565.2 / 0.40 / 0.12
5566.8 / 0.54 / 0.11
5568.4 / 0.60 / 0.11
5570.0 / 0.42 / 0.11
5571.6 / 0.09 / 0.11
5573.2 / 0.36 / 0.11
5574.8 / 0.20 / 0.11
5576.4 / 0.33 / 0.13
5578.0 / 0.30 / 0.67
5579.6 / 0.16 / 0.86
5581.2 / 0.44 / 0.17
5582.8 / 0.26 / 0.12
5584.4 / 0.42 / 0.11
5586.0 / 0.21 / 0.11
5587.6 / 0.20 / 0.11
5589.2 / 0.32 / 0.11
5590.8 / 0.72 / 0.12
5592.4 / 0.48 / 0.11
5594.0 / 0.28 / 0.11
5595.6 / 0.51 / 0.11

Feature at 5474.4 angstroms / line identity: C III]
